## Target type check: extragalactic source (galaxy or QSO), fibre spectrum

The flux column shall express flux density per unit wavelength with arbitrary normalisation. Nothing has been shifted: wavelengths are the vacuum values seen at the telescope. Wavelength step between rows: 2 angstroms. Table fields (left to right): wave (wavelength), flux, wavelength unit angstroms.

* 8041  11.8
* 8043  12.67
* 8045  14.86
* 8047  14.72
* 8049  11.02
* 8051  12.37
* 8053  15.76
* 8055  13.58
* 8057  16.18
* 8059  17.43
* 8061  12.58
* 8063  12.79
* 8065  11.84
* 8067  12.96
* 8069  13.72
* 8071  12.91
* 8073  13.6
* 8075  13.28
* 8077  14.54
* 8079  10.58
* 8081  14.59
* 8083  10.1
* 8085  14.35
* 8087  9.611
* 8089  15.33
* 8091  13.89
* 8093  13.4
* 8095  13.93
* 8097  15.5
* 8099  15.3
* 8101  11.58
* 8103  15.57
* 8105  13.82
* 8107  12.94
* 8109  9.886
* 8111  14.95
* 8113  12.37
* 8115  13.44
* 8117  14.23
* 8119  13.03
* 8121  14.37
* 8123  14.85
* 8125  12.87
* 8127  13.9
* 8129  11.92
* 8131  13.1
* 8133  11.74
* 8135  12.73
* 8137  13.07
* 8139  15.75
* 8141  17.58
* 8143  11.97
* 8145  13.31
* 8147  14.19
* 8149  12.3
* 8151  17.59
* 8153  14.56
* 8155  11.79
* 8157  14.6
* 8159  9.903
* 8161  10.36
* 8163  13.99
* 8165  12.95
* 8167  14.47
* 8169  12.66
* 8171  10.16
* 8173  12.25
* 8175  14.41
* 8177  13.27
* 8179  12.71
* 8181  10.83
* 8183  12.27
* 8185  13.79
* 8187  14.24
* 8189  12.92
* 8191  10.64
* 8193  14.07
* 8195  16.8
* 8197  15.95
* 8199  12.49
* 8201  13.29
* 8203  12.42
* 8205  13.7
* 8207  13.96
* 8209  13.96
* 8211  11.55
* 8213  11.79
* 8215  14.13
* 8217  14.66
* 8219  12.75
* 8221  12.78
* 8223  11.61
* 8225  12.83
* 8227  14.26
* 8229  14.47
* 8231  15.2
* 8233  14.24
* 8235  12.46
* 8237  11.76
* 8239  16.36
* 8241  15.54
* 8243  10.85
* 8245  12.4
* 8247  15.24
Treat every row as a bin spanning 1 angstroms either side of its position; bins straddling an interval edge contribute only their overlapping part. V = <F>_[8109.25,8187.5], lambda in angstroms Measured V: 13.3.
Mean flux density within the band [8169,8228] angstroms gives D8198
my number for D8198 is 13.1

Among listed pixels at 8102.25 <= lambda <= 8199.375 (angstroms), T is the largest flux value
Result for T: 17.59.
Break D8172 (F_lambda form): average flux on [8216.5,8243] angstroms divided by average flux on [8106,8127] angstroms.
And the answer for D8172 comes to 1.0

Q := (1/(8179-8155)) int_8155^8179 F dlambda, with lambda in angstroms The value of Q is 12.6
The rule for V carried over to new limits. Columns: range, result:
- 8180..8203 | 13.3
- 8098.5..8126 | 13.5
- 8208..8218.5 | 13.2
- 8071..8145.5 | 13.4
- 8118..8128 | 13.8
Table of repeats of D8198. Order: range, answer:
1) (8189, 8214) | 13.4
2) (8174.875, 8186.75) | 12.9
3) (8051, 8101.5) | 13.6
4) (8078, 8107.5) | 13.4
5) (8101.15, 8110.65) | 13.1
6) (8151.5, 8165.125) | 12.8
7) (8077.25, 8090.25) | 12.6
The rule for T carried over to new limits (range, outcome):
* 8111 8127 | 14.95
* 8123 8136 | 14.85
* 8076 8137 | 15.57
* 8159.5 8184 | 14.47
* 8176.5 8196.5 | 16.8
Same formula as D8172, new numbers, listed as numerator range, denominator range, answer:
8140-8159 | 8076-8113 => 1.05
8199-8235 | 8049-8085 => 0.99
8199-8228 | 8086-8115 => 0.98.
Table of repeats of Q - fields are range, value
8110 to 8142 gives 13.7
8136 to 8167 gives 13.6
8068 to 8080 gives 13.1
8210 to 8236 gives 13.3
